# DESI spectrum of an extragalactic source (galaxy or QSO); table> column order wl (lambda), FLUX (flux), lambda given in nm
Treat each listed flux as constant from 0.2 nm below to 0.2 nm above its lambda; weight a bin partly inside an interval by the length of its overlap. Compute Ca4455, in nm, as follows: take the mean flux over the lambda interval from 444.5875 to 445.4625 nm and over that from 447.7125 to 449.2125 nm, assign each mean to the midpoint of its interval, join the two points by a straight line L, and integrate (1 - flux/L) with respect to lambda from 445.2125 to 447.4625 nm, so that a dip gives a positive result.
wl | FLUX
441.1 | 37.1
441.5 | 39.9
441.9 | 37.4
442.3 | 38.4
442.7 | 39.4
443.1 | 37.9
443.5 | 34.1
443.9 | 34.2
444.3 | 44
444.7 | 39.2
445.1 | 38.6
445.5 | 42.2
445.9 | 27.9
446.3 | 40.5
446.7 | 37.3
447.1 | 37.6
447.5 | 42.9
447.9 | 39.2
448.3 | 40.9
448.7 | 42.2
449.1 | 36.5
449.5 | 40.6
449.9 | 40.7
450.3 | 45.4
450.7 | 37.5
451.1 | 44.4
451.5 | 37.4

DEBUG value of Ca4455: 0.12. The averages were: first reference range 39.5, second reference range 39.9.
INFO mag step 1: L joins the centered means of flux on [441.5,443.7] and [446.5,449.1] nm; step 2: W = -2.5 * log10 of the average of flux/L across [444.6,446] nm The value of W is 0.04 mag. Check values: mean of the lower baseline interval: 37.7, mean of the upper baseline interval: 39.7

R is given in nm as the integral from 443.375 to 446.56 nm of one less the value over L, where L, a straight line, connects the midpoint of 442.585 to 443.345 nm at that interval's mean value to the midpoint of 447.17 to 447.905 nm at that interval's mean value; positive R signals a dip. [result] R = 0.14 nm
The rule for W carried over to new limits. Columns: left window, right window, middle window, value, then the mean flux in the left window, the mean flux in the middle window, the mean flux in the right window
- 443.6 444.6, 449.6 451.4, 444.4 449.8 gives 0.03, 38.6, 39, 41.7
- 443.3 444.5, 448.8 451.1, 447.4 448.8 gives -0.04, 37.4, 41.1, 40.6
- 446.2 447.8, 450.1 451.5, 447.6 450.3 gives 0.00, 39.5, 40.5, 41.7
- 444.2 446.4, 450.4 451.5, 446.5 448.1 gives 0.00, 38.4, 39.2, 40.7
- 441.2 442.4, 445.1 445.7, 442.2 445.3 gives 0.04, 38.5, 38.2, 41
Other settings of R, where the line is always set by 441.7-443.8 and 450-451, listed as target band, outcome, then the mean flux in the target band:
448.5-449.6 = 0.031 nm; 39.7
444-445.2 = -0.060 nm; 40.2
